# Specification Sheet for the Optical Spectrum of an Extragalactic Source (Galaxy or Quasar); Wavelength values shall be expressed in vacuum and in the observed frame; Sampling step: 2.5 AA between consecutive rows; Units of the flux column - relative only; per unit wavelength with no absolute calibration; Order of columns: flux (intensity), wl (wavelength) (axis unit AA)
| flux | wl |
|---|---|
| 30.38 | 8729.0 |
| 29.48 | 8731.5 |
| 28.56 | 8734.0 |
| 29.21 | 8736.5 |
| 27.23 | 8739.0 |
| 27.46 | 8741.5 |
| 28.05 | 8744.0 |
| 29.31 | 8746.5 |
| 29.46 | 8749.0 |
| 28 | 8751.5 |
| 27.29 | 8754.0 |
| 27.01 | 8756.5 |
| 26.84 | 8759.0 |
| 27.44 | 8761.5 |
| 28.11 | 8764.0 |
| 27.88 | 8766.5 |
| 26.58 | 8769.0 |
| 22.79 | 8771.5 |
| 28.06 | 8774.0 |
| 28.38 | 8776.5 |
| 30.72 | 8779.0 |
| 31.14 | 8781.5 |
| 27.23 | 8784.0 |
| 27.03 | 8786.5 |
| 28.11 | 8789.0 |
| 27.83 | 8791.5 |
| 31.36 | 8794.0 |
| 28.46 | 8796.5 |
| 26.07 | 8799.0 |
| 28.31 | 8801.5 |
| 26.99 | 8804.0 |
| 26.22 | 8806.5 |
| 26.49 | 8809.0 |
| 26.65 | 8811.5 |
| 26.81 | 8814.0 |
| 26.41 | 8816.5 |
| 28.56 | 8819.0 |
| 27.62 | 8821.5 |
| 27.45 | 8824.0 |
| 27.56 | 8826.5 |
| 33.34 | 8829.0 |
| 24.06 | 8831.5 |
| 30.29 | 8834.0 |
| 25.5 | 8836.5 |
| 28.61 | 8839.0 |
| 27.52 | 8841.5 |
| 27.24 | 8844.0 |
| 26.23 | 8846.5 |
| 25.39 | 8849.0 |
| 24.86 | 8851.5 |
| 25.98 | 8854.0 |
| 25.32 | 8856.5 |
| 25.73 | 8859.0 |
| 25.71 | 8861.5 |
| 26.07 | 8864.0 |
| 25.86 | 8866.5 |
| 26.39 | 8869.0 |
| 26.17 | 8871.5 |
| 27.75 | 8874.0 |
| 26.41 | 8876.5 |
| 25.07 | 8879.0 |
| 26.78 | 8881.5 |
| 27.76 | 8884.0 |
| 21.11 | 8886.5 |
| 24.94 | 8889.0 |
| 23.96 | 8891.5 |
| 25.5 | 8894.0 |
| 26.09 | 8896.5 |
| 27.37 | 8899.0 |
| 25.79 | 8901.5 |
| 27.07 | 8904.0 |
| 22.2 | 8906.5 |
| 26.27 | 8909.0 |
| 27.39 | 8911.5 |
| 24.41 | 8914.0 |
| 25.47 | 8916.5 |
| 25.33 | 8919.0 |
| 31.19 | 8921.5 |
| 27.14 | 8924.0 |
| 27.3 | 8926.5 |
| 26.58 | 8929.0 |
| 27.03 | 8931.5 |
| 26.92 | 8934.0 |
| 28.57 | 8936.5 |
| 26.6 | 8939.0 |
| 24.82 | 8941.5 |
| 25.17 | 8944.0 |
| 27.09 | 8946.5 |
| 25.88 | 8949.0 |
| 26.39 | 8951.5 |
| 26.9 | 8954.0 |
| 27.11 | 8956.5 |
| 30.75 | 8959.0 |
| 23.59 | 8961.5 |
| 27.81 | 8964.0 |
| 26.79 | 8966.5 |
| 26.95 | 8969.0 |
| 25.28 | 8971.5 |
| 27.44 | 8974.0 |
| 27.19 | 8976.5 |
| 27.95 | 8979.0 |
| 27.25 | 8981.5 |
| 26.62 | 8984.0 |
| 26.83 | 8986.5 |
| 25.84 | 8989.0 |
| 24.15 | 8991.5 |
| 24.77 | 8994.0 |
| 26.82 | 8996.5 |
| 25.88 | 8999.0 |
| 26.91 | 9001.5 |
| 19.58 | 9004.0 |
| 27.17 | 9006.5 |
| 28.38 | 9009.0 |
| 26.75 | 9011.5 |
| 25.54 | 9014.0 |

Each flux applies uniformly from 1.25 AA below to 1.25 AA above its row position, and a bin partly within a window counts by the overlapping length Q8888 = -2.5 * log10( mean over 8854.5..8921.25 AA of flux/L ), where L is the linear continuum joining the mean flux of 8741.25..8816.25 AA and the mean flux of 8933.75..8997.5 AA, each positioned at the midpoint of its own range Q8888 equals 0.05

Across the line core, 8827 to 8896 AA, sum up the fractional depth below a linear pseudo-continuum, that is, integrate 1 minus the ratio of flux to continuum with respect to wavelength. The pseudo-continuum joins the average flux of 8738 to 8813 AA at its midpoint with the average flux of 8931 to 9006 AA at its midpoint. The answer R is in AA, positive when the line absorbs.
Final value 2.1 AA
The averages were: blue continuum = 27.7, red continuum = 26.4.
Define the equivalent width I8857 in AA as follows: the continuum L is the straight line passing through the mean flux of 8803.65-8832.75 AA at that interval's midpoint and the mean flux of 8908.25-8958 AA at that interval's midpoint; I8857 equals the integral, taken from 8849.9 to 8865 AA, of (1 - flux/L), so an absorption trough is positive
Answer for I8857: 0.9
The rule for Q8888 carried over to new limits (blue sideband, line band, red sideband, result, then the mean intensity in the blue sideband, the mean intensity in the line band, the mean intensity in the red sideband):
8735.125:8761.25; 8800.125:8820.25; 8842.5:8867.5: -0.012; 28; 27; 25.9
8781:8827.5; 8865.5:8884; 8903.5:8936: 0.021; 27.6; 26.4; 26.5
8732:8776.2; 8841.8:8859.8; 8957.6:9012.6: 0.050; 27.7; 25.9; 26.4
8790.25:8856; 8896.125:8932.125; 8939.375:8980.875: 0.019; 27.4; 26.4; 26.7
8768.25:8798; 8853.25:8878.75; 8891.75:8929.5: 0.034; 28.1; 26.1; 26.3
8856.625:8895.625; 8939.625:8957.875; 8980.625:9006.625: -0.027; 25.7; 26.2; 25.5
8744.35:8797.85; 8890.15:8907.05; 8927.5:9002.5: 0.063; 28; 25.6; 26.6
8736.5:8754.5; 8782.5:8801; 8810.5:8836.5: -0.004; 28.2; 28.1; 27.8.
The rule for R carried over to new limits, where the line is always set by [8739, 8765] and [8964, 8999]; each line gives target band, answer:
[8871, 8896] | 1.4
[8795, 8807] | 0.1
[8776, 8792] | -0.6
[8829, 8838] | -0.1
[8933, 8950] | 0.2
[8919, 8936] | -0.5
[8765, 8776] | 0.5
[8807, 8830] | -0.3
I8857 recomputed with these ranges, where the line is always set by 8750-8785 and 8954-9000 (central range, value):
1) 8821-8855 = 0.09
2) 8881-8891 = 0.79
